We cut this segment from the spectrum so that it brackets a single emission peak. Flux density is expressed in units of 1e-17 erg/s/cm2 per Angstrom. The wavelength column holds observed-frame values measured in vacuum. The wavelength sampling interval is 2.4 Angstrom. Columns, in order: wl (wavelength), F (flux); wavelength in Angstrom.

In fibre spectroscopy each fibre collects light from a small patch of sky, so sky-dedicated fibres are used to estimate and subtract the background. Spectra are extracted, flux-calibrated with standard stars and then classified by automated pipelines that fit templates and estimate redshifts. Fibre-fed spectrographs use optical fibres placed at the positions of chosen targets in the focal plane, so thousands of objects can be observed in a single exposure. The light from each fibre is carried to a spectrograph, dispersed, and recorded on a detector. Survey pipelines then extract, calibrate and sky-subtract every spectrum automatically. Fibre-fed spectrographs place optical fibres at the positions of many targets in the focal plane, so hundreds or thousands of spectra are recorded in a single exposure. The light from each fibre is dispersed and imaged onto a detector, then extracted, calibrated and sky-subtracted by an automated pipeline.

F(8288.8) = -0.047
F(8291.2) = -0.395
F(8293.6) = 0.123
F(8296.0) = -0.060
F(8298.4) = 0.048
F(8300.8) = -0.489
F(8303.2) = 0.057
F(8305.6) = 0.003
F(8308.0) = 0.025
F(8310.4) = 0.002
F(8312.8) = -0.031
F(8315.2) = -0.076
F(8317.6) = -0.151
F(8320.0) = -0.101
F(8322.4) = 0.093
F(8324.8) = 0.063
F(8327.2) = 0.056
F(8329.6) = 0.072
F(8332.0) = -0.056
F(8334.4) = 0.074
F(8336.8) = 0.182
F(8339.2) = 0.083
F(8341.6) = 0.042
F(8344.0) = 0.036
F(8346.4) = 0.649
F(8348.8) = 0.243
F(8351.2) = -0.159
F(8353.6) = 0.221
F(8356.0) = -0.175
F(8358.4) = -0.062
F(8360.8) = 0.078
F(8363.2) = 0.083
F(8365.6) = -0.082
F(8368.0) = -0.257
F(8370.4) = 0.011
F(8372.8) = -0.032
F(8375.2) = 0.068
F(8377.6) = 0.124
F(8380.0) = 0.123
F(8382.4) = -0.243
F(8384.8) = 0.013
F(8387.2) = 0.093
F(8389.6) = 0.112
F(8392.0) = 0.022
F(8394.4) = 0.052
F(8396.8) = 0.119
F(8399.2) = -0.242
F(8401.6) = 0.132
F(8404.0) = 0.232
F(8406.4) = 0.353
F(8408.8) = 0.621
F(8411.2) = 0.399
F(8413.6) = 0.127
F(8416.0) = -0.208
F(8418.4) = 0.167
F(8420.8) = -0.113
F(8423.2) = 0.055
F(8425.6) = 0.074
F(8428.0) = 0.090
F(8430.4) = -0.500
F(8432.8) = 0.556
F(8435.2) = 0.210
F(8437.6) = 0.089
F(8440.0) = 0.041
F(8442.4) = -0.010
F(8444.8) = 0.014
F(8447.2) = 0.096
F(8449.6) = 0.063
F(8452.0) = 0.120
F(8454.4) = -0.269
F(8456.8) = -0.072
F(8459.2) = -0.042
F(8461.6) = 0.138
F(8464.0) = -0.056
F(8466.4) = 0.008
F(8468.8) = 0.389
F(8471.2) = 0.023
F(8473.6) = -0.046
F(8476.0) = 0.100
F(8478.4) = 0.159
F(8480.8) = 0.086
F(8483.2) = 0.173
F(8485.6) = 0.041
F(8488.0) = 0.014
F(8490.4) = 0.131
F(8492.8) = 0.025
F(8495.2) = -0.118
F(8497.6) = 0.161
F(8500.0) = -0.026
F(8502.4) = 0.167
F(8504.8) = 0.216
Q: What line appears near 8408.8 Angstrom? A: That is H-beta 4861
